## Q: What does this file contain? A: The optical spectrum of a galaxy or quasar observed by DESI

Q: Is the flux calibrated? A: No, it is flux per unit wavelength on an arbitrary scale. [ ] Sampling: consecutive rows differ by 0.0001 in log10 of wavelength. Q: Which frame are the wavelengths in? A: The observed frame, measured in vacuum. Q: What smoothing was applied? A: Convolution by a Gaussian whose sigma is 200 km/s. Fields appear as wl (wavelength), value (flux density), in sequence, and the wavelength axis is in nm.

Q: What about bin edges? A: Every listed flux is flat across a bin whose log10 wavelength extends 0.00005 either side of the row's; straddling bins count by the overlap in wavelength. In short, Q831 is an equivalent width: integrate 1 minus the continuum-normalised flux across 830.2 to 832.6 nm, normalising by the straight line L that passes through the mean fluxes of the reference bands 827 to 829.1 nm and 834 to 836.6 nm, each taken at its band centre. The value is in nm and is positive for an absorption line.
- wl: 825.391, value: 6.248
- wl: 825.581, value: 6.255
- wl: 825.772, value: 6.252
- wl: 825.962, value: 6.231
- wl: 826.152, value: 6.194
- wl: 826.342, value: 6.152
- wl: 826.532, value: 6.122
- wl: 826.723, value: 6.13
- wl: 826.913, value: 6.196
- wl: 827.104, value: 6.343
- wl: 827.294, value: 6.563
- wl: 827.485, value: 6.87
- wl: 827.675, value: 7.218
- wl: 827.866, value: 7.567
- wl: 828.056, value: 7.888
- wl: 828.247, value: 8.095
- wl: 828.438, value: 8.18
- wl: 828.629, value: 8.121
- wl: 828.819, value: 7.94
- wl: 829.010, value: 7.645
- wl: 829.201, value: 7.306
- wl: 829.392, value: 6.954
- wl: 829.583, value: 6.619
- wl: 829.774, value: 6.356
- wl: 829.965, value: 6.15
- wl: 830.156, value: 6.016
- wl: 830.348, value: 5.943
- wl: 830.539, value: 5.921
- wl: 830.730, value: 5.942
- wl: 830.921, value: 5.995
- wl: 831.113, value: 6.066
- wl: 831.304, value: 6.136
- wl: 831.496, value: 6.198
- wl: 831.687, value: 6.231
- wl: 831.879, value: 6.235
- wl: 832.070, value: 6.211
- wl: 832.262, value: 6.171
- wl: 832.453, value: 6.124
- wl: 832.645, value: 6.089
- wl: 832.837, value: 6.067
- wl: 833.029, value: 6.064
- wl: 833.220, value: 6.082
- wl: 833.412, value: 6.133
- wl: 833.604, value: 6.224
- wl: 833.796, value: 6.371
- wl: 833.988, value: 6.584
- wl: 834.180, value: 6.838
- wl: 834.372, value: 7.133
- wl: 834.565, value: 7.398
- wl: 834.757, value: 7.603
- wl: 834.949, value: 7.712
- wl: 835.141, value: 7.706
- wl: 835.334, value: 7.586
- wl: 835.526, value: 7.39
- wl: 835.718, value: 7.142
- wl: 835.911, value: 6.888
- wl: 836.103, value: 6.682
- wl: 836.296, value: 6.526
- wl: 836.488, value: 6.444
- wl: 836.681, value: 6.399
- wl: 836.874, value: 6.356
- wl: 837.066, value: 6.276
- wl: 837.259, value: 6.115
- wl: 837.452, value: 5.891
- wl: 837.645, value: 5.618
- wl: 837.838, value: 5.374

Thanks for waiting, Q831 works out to 0.40 nm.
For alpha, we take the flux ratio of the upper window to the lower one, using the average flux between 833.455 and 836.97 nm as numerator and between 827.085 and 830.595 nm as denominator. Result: 0.98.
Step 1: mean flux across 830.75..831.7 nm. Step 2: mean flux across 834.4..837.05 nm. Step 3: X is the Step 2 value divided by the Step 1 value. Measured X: 1.2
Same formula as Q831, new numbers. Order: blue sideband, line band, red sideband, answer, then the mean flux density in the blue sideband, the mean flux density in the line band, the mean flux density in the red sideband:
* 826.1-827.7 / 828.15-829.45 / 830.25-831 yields -0.338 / 6.39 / 7.77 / 5.95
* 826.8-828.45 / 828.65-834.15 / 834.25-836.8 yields 0.583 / 7.15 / 6.38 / 7.11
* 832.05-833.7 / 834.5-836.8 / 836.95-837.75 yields -0.410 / 6.13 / 7.11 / 5.98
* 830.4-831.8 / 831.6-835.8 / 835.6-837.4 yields -0.259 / 6.07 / 6.69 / 6.53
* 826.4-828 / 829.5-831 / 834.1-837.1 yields 0.148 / 6.65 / 6.12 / 7.02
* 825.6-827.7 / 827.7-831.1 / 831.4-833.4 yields -0.381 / 6.36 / 6.96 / 6.15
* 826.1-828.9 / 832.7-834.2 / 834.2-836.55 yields 0.186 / 7.05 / 6.26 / 7.18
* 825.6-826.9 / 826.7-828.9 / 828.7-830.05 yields -0.226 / 6.18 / 7.29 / 7.03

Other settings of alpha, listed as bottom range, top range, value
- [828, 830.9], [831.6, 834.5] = 0.91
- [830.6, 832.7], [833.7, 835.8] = 1.18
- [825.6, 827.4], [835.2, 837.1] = 1.09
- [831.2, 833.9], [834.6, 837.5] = 1.11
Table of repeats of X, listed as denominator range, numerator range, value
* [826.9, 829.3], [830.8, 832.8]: 0.83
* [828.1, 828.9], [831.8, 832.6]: 0.77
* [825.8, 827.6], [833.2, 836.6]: 1.10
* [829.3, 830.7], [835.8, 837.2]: 1.04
